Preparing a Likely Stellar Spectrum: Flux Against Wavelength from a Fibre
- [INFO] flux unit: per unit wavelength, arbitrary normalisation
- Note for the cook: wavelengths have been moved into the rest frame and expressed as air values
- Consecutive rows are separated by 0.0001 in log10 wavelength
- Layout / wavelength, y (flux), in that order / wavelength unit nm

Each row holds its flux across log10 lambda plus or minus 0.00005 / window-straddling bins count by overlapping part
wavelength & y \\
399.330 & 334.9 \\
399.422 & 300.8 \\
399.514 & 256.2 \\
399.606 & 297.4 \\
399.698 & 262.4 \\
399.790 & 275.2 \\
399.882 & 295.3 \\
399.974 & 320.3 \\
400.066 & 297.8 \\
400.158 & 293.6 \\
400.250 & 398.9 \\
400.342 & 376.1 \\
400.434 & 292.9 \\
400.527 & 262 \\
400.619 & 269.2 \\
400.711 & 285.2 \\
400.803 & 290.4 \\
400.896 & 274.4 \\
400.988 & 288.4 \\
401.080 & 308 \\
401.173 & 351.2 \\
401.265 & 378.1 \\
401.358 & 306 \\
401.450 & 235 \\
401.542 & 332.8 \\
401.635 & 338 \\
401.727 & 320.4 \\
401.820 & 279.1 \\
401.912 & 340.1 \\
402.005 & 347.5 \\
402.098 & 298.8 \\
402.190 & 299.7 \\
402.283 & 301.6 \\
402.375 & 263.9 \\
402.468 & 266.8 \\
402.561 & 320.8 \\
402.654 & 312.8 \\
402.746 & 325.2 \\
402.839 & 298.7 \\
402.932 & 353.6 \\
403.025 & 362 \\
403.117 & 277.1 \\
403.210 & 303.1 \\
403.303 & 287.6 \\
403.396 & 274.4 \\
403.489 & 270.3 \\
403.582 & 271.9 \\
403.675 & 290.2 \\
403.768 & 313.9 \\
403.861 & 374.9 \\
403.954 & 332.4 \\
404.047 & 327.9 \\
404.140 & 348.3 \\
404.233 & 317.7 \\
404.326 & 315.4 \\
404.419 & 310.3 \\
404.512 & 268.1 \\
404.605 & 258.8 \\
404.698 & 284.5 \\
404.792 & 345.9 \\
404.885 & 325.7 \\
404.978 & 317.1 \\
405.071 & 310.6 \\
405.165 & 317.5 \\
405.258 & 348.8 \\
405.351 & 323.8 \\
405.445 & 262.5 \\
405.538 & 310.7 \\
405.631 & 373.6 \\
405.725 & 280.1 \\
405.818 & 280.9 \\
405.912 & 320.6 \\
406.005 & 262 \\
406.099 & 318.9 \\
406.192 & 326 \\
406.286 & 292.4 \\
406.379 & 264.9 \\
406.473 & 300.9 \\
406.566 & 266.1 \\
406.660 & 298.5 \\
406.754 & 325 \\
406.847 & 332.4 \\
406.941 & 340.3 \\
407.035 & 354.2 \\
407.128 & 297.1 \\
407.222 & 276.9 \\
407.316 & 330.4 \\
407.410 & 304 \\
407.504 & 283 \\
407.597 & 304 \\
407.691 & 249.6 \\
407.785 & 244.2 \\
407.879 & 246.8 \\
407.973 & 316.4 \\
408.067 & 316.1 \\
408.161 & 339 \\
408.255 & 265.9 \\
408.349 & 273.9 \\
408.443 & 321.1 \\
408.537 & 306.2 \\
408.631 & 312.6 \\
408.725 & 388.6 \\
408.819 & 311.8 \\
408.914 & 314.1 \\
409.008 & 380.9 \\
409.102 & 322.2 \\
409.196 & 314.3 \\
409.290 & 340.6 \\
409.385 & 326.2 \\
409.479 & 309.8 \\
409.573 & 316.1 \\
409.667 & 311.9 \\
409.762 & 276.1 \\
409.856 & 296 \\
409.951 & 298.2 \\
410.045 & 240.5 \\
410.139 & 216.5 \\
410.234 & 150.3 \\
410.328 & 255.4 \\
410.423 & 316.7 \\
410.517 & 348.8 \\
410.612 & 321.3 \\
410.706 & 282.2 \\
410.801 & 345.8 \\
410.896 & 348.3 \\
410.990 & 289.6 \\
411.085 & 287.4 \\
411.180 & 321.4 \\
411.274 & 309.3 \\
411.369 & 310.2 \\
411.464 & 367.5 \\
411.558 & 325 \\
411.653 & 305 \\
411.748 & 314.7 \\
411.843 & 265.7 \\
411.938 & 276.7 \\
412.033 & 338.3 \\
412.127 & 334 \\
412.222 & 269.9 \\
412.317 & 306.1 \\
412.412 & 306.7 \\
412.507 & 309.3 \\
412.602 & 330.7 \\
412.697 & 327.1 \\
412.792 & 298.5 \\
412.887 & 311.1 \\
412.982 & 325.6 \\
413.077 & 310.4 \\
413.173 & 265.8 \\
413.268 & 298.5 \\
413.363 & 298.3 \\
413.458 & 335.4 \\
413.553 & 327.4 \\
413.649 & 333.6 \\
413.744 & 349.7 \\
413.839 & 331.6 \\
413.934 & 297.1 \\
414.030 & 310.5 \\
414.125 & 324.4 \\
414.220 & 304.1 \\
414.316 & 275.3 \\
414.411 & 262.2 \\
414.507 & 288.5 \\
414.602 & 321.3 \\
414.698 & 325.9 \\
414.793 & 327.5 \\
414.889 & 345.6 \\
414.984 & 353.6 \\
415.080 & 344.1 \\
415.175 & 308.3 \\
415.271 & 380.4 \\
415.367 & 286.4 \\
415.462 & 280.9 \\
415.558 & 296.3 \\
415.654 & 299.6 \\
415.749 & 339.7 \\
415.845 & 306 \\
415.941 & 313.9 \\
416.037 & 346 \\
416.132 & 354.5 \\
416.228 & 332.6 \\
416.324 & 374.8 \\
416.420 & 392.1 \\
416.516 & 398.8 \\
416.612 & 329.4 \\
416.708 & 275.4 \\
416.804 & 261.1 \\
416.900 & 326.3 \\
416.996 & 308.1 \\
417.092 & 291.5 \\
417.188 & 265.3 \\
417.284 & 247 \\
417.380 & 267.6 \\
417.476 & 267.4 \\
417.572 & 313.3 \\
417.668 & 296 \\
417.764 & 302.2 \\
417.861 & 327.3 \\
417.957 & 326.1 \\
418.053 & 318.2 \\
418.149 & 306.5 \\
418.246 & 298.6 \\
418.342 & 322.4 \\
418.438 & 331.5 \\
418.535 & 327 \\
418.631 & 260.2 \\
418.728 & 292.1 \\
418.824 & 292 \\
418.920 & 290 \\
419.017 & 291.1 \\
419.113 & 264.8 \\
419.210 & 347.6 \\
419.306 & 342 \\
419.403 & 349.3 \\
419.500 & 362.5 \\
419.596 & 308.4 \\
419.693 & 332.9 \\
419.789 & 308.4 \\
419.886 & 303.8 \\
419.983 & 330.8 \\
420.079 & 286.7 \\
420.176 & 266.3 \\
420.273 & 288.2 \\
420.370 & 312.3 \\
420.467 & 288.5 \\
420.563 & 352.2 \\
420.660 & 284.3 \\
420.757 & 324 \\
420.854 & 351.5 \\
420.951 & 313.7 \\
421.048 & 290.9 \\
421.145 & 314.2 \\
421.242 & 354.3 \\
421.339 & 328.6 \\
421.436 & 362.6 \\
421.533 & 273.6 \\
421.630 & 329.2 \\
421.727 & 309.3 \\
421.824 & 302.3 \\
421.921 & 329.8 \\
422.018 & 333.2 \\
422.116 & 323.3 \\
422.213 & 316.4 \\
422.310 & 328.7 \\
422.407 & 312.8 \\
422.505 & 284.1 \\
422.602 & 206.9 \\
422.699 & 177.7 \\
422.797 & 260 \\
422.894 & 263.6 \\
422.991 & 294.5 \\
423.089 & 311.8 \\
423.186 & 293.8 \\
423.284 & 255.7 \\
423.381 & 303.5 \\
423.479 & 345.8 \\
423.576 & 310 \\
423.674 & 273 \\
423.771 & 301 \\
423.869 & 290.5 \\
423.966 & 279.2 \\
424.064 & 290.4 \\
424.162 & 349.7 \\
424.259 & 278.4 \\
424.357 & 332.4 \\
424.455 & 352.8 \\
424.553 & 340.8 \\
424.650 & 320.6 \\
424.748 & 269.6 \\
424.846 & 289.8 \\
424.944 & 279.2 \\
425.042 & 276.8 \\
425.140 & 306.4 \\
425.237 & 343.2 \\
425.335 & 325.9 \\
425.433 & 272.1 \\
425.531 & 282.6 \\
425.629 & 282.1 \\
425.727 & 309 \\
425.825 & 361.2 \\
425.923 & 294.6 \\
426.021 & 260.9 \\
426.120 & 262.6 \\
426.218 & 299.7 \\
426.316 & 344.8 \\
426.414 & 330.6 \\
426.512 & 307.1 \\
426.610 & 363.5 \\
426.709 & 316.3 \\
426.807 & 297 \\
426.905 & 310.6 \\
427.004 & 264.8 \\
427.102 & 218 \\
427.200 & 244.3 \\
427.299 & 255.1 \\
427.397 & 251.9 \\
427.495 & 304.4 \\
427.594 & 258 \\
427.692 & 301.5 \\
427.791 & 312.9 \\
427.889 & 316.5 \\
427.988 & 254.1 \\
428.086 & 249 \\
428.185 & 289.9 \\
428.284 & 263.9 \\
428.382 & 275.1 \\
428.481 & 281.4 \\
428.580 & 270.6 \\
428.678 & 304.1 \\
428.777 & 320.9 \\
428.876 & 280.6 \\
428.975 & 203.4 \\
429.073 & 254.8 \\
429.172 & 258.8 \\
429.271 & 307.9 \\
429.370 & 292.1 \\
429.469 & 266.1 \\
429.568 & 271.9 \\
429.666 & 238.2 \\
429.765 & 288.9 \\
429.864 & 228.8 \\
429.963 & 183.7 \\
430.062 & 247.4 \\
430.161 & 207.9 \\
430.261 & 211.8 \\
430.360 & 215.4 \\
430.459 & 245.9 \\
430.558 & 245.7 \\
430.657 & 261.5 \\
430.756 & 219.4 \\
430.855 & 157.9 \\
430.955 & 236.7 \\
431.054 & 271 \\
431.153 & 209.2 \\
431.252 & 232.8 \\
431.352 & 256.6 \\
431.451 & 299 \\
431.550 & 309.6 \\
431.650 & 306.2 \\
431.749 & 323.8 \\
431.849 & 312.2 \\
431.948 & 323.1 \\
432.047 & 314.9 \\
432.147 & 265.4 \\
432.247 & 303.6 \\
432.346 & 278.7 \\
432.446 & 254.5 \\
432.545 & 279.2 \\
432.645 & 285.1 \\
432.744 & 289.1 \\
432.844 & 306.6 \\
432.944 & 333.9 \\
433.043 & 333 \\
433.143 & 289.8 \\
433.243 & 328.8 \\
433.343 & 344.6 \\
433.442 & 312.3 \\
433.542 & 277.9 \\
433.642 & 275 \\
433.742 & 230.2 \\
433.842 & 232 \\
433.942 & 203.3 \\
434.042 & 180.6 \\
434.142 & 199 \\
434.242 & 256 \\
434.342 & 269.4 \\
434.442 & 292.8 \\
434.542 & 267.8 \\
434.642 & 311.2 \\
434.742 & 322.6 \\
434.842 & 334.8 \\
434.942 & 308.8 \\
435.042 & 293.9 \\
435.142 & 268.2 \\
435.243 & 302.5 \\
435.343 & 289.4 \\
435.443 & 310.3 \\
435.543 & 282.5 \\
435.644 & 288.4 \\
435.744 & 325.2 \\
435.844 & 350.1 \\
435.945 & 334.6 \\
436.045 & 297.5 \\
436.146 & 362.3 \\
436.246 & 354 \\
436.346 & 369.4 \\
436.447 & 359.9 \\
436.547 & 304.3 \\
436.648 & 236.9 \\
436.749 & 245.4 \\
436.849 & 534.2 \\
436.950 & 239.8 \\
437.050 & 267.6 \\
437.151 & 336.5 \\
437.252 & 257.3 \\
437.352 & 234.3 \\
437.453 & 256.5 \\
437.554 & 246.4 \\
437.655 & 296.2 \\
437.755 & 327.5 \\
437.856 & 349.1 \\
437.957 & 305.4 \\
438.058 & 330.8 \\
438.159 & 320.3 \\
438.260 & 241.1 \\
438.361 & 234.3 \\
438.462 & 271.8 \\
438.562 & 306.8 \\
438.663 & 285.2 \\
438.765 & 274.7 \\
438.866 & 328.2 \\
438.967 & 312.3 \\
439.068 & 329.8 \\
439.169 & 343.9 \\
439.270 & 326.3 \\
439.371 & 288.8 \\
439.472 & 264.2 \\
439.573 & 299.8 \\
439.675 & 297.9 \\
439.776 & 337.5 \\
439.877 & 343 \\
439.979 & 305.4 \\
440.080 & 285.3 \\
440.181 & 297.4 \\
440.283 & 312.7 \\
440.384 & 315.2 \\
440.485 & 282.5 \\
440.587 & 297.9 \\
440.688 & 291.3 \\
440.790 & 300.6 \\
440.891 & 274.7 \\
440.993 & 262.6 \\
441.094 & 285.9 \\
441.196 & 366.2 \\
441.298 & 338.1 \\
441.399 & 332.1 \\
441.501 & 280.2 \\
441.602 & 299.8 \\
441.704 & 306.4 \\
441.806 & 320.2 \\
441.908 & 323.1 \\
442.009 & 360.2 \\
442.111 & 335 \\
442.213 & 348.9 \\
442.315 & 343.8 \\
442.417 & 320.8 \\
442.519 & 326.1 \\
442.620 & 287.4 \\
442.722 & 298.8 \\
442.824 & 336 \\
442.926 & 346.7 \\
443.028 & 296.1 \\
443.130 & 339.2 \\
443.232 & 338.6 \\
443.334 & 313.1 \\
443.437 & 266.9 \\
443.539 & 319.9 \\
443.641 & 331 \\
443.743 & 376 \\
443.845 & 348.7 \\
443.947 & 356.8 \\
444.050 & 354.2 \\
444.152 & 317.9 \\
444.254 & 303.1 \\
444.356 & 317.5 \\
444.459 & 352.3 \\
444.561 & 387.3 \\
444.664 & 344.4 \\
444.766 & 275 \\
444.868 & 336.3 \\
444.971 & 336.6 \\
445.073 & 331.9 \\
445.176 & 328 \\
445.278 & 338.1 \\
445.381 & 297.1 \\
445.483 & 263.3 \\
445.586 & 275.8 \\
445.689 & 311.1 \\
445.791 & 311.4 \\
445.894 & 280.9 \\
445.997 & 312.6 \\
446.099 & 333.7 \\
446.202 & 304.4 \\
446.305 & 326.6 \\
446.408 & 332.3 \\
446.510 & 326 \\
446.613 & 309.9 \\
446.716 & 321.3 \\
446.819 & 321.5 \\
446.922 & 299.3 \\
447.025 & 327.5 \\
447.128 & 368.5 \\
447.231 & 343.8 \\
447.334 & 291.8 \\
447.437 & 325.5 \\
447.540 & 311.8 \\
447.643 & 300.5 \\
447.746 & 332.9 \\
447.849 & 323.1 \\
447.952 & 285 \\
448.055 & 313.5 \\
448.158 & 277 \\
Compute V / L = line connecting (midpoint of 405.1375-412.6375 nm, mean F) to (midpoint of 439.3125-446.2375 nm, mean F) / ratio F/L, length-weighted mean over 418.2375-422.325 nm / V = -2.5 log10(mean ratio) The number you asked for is -0.020 mag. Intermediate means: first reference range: 305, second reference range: 316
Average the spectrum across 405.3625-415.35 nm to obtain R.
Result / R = 307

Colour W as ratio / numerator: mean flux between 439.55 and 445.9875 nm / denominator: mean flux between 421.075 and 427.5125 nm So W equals 1.1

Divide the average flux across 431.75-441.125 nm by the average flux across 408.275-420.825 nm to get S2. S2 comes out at 0.96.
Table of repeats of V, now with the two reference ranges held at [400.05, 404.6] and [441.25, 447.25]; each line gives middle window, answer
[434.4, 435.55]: 0.07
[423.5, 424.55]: 0.03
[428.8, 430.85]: 0.28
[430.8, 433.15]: 0.13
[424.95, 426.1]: 0.06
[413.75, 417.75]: 0.00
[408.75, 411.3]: 0.03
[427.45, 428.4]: 0.13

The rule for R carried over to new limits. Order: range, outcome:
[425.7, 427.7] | 293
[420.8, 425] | 303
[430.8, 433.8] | 284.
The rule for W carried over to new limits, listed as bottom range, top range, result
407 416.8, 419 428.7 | 0.97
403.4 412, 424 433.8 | 0.93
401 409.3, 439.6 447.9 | 1.03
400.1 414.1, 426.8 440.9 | 0.93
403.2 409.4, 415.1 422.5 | 1.02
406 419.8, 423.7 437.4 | 0.92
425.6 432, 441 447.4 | 1.18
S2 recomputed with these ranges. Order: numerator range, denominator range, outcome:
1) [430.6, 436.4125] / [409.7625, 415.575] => 0.93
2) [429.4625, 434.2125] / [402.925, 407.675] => 0.86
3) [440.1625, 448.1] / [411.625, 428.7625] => 1.04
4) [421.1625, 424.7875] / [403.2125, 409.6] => 0.98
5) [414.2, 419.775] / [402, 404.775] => 1.03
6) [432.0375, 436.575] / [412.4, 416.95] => 0.92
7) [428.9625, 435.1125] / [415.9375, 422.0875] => 0.86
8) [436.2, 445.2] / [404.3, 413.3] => 1.03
